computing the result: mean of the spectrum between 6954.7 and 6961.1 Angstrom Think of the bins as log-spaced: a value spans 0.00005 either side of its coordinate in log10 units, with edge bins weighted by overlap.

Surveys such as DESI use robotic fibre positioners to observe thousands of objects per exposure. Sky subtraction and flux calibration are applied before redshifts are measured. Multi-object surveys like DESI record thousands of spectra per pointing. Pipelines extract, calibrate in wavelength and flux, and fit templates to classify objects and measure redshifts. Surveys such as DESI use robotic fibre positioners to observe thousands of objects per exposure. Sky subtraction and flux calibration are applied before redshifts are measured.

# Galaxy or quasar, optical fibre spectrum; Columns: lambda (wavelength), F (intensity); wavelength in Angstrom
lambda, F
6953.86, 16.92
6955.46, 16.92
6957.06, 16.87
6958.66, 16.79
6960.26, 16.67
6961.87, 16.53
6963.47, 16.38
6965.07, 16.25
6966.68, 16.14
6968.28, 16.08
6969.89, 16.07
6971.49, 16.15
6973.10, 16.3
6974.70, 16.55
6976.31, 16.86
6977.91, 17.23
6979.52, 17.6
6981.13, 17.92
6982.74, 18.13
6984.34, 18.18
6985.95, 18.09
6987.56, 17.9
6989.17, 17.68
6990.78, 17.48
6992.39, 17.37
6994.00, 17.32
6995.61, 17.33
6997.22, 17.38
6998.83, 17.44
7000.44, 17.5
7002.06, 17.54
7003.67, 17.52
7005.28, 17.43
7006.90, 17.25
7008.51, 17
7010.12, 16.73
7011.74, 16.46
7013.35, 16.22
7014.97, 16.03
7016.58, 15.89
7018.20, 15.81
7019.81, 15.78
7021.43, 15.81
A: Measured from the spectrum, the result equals 16.8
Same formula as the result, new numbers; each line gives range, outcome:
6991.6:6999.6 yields 17.4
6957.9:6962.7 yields 16.7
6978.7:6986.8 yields 18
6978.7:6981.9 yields 17.7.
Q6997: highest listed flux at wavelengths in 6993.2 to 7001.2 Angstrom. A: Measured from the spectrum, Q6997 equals 17.5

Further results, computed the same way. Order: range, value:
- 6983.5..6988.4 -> 18.18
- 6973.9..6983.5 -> 18.13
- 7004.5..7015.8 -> 17.43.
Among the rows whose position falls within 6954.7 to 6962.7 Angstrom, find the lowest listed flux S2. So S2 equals 16.53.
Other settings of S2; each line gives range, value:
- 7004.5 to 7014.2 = 16.22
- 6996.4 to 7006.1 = 17.38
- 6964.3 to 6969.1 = 16.08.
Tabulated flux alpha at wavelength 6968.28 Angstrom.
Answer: 16.08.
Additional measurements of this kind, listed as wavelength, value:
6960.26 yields 16.67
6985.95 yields 18.09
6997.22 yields 17.38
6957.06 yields 16.87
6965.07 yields 16.25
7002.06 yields 17.54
